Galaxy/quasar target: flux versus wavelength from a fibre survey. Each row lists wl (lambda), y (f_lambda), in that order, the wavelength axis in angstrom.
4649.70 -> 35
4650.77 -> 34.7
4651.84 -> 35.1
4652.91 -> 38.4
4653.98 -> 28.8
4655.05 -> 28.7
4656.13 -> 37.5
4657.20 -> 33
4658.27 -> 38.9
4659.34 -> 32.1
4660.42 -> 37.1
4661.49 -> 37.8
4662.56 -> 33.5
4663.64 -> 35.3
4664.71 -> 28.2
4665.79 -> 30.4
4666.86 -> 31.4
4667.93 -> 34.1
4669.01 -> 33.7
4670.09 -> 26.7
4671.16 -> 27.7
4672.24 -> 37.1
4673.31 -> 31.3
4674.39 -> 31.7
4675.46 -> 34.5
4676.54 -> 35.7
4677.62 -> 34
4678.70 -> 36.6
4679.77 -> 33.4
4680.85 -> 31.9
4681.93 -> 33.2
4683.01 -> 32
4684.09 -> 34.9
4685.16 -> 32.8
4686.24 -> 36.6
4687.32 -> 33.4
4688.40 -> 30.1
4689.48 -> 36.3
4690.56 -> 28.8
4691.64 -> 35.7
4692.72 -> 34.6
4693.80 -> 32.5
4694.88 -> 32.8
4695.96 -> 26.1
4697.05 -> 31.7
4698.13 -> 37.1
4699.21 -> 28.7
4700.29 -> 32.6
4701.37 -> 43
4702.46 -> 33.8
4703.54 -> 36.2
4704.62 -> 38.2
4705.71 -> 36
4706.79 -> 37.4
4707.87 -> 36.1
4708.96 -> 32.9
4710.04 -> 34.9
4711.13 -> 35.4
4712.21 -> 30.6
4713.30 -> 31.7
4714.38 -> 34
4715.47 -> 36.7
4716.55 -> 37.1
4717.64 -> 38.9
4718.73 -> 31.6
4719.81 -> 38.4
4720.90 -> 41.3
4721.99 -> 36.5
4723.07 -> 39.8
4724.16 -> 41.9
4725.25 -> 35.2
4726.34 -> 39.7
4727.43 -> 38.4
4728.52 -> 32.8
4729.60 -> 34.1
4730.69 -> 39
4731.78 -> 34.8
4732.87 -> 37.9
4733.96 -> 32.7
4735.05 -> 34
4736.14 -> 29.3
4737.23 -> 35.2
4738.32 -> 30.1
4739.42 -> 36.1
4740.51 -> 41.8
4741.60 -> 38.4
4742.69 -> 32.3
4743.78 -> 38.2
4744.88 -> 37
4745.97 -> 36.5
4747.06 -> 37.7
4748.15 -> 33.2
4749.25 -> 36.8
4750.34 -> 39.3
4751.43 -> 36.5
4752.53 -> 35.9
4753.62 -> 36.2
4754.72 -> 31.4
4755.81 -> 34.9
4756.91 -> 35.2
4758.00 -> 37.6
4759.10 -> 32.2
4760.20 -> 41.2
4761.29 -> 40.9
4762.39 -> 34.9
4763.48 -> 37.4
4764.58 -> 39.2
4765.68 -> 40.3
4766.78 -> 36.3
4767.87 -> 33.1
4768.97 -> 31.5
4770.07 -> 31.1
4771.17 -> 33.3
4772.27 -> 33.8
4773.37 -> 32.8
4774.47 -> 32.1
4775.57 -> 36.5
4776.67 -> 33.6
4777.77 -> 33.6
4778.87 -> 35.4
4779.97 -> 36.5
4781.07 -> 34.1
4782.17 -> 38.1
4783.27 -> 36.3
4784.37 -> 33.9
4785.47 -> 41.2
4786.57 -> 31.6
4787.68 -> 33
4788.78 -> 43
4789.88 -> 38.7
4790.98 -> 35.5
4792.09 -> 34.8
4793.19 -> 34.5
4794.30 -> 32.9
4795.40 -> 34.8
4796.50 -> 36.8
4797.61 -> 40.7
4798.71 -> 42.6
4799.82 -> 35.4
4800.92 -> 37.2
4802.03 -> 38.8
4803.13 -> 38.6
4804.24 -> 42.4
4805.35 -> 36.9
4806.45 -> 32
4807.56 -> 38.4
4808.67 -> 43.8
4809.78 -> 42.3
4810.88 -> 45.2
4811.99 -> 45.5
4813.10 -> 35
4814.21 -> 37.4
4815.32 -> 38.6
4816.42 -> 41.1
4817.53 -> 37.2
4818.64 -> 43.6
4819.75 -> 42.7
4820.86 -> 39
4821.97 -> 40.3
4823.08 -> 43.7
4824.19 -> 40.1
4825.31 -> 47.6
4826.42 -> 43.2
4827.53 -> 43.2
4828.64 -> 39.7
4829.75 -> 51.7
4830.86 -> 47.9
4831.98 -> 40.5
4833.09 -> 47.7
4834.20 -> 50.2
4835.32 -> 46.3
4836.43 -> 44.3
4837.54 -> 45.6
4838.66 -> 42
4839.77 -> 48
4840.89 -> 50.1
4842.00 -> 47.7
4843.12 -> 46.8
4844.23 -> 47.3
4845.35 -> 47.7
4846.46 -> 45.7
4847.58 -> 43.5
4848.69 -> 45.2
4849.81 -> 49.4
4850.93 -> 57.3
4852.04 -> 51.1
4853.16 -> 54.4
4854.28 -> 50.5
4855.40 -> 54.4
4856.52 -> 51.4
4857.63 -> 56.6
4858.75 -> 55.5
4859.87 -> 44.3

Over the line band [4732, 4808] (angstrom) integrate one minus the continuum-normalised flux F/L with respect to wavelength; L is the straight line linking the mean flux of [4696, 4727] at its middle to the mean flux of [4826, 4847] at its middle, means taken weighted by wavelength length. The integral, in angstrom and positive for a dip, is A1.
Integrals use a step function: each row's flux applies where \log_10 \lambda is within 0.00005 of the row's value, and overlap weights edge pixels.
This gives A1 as 8.7 angstrom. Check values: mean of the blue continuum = 35.8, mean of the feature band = 36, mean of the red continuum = 46.1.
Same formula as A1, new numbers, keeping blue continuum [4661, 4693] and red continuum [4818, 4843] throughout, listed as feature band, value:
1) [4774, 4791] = 2.19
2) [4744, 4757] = 0.91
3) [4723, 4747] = 0.89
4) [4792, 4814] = 2.17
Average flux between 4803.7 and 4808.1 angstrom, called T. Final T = 37.4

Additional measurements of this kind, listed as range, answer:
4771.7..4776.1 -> 33.8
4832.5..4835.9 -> 48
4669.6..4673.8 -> 30.8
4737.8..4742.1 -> 36.6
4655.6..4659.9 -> 35.4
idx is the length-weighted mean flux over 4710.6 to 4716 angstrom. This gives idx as 33.7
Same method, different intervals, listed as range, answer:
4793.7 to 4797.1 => 34.9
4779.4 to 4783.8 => 36.3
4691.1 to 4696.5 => 32.4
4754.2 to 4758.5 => 34.8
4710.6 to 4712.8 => 33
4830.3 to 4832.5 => 44.2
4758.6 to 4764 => 37.4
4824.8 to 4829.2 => 43.5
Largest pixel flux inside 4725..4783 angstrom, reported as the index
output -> 41.8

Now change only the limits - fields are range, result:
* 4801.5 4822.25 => 45.5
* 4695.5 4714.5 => 43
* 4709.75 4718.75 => 38.9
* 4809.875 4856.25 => 57.3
